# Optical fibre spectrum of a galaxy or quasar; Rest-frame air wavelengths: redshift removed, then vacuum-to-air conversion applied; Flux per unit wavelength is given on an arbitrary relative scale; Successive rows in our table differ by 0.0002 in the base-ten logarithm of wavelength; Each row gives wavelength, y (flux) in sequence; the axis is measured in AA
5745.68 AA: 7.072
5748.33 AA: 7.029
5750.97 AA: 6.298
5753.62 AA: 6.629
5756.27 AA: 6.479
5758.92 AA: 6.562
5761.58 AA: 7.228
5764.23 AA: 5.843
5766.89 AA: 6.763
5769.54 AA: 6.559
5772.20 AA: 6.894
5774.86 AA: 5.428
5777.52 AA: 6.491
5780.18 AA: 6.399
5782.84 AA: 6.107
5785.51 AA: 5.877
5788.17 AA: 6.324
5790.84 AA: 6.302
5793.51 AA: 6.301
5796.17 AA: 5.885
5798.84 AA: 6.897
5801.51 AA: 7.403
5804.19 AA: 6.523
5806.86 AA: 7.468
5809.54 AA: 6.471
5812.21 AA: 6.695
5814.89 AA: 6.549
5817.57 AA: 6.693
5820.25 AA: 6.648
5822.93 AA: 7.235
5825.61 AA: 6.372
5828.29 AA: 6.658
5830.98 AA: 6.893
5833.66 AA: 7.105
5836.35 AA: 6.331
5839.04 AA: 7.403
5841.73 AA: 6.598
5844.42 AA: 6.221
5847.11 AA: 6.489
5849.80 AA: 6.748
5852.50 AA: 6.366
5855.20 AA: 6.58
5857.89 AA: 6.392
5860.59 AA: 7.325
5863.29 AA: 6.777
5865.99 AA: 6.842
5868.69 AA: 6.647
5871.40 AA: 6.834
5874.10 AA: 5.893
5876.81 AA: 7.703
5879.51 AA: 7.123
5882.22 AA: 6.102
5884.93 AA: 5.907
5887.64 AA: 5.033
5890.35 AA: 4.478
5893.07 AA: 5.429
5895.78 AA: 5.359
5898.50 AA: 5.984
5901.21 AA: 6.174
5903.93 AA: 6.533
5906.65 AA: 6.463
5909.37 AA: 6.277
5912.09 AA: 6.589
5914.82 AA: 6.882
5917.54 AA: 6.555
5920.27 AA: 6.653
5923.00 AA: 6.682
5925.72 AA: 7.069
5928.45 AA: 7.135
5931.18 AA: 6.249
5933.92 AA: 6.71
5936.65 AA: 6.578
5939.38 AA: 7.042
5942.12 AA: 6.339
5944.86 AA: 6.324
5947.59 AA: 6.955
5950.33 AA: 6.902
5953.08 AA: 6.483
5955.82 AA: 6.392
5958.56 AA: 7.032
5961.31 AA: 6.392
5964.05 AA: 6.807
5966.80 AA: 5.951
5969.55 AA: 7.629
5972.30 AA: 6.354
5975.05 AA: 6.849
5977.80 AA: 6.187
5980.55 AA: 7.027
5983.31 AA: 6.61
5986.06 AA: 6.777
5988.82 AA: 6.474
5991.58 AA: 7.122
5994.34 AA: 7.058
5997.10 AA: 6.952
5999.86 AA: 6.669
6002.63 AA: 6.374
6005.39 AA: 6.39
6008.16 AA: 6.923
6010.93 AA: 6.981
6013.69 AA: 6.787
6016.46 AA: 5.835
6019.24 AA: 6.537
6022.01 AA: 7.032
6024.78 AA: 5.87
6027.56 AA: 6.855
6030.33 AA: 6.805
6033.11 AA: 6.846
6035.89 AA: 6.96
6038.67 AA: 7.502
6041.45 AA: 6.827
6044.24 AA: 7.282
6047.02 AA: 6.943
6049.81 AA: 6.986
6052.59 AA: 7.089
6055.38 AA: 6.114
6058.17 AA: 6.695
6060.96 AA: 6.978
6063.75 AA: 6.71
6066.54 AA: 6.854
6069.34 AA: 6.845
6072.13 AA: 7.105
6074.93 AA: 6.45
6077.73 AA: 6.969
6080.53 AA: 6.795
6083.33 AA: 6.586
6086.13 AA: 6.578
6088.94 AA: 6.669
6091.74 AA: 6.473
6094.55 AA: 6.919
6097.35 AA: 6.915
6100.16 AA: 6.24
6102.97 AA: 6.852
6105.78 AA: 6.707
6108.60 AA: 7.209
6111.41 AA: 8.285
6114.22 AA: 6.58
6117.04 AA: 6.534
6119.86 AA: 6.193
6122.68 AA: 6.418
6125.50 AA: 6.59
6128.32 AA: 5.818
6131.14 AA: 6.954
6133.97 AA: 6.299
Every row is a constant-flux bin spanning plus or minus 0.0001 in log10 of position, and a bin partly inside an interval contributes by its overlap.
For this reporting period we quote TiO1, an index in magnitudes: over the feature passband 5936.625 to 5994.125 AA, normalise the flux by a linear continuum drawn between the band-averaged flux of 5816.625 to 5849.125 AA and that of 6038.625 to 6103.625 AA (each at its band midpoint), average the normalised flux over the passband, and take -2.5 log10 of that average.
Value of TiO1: 0.01 mag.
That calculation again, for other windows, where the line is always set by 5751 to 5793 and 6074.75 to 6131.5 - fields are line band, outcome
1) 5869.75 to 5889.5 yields 0.03 mag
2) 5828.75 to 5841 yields -0.07 mag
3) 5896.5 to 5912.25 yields 0.04 mag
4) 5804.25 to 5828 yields -0.05 mag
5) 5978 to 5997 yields -0.04 mag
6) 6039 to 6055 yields -0.06 mag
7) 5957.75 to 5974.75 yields -0.02 mag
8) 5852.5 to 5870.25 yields -0.04 mag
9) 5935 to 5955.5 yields -0.02 mag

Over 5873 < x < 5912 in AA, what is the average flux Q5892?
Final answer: 6.05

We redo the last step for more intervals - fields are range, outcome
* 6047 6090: 6.77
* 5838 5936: 6.45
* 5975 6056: 6.76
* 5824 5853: 6.67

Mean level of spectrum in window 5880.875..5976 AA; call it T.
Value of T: 6.41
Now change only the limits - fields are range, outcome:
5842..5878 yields 6.67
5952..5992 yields 6.66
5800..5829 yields 6.8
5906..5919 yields 6.56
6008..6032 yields 6.61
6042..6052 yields 7.05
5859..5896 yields 6.27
